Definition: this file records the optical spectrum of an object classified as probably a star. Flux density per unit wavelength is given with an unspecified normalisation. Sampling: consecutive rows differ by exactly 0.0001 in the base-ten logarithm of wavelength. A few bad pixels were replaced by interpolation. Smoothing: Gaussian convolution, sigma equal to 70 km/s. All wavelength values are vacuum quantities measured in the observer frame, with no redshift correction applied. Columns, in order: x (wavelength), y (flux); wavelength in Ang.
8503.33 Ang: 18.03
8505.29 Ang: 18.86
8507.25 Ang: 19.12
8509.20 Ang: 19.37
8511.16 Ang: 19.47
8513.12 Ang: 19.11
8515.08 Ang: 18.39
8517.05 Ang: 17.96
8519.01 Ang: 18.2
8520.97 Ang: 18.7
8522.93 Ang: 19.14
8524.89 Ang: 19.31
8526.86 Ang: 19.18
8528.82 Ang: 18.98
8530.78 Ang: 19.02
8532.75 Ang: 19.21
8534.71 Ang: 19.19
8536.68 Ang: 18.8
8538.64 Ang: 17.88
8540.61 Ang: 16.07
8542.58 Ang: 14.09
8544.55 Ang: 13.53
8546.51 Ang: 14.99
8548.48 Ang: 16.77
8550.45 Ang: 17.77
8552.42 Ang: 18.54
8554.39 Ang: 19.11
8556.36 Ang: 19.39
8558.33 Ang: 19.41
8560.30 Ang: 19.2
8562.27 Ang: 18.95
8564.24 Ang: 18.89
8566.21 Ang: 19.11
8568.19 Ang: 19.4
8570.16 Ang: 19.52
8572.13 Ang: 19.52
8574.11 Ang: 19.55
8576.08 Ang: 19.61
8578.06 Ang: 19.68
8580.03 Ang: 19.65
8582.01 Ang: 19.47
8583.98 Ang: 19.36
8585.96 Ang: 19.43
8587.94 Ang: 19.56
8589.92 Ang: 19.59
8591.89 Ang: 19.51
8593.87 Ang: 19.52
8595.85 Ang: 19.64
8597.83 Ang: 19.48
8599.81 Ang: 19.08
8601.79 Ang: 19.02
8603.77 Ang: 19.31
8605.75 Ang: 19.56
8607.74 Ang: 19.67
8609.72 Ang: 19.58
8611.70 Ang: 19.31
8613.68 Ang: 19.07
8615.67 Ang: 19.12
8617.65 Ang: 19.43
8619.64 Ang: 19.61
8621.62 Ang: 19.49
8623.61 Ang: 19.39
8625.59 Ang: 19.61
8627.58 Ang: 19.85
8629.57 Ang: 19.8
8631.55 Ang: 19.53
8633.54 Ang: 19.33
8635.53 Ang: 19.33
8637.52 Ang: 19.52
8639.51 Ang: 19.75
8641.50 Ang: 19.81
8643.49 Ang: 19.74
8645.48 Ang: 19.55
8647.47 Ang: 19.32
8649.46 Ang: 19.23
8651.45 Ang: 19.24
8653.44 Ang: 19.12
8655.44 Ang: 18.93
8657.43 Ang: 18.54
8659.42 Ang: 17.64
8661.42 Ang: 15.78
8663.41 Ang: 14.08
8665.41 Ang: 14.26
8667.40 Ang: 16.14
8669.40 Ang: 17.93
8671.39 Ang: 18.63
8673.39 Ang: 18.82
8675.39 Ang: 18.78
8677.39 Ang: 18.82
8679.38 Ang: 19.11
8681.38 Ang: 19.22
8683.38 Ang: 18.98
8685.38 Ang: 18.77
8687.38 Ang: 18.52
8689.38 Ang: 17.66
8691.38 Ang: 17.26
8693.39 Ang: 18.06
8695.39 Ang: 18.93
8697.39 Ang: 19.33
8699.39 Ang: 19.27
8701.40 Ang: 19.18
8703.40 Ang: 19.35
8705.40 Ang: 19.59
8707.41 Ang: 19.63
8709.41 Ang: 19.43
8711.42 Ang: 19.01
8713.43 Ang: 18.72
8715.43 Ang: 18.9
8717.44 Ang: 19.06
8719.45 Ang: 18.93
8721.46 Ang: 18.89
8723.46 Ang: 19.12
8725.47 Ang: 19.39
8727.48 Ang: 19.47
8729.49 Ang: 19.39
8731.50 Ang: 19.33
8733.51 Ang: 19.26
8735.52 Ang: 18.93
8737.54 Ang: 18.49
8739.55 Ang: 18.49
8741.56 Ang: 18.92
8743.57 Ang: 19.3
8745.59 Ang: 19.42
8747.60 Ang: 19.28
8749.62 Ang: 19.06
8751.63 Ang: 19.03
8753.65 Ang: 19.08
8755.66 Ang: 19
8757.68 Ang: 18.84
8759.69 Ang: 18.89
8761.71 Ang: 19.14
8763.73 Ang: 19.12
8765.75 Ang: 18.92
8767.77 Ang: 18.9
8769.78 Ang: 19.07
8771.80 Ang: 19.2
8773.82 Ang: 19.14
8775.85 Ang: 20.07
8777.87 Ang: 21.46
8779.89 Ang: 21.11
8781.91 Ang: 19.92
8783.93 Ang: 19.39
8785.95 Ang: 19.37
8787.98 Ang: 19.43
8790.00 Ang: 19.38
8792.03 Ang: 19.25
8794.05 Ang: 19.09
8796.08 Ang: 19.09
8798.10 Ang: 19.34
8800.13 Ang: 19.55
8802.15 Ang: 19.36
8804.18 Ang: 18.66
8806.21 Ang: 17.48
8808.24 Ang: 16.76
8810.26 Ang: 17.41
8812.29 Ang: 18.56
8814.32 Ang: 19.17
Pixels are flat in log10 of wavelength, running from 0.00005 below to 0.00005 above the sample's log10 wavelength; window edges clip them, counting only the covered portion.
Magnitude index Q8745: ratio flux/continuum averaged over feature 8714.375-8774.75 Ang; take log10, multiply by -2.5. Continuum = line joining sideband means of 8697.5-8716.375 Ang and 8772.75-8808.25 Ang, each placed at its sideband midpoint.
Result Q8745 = 0.01 mag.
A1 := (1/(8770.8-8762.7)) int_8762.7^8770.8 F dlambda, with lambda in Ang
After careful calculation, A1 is 19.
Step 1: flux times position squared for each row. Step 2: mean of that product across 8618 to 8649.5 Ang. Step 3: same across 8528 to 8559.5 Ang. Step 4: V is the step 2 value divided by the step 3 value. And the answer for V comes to 1.1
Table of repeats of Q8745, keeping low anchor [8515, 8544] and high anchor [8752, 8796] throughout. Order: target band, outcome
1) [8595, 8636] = -0.05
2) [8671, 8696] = 0.02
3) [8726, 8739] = 0.00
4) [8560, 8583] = -0.06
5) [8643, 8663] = 0.01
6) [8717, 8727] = 0.00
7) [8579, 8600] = -0.06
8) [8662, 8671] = 0.19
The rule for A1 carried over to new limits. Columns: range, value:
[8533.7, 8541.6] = 18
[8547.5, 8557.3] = 18.3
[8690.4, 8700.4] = 18.6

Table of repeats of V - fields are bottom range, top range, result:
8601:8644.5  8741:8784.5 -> 1.03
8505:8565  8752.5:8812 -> 1.11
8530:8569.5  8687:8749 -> 1.10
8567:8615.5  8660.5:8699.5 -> 0.94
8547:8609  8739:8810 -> 1.04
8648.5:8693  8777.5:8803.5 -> 1.12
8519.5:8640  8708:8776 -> 1.05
